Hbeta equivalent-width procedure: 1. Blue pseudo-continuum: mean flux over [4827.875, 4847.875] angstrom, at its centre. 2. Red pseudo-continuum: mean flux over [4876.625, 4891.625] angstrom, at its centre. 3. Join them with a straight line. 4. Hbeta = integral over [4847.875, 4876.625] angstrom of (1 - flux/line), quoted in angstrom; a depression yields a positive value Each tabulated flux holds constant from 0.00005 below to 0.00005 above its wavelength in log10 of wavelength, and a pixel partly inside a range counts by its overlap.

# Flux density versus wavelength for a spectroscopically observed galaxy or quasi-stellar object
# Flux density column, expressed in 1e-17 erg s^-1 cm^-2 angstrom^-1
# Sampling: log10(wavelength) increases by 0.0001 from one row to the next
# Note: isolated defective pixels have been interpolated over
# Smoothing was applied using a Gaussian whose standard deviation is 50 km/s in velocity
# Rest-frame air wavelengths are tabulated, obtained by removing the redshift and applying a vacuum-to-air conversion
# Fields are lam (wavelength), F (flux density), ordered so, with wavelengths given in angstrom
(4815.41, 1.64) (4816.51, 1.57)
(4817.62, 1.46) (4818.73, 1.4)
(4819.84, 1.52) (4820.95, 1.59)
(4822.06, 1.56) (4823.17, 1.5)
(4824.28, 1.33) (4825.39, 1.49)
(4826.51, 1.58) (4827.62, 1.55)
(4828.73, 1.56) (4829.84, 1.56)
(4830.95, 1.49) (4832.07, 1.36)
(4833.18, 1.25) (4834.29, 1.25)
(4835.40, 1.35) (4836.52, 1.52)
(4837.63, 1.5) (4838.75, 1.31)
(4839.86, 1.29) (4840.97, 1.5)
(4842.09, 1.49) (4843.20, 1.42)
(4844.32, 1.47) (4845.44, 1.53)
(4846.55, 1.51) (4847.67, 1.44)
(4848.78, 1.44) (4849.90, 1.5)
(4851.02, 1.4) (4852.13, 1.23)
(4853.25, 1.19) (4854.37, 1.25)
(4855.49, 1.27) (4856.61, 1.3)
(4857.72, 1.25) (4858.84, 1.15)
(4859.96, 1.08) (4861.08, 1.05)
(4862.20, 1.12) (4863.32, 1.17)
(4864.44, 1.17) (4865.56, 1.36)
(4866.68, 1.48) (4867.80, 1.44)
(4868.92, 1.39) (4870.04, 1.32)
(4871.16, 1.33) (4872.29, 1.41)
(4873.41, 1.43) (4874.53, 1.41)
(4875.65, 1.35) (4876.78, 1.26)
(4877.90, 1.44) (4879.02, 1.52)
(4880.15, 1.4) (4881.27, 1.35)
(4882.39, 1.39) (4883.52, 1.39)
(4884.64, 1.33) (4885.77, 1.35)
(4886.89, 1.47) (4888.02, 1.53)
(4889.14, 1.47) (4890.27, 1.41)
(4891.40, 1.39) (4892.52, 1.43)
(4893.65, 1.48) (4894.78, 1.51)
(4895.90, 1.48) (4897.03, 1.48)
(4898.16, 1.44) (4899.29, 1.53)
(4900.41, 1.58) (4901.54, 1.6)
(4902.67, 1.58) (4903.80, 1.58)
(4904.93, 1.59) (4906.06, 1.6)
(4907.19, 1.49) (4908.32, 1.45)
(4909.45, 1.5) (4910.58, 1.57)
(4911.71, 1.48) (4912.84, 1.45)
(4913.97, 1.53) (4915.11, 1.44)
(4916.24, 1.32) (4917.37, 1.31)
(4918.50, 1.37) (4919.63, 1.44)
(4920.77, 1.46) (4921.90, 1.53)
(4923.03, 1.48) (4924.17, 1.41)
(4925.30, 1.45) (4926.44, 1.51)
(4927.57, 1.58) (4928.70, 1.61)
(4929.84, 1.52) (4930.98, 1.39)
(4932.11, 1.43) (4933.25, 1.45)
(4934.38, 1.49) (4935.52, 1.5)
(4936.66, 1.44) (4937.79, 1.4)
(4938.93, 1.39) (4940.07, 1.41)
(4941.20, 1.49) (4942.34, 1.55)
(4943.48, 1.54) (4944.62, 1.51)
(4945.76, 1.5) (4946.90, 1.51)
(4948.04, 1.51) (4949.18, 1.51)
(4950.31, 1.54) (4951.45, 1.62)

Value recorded 2.5 angstrom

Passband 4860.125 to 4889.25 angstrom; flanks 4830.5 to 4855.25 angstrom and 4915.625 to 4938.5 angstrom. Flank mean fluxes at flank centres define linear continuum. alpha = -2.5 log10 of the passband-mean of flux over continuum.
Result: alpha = 0.05 mag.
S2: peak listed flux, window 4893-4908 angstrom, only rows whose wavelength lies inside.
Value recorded 1.6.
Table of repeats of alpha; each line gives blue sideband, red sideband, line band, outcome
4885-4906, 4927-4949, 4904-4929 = 0.007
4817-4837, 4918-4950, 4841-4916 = 0.048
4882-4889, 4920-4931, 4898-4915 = -0.053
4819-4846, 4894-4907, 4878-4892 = 0.076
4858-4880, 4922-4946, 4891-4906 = -0.098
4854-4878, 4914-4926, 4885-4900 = -0.079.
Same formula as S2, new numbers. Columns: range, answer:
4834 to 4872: 1.53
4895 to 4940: 1.61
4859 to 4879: 1.48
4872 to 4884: 1.52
